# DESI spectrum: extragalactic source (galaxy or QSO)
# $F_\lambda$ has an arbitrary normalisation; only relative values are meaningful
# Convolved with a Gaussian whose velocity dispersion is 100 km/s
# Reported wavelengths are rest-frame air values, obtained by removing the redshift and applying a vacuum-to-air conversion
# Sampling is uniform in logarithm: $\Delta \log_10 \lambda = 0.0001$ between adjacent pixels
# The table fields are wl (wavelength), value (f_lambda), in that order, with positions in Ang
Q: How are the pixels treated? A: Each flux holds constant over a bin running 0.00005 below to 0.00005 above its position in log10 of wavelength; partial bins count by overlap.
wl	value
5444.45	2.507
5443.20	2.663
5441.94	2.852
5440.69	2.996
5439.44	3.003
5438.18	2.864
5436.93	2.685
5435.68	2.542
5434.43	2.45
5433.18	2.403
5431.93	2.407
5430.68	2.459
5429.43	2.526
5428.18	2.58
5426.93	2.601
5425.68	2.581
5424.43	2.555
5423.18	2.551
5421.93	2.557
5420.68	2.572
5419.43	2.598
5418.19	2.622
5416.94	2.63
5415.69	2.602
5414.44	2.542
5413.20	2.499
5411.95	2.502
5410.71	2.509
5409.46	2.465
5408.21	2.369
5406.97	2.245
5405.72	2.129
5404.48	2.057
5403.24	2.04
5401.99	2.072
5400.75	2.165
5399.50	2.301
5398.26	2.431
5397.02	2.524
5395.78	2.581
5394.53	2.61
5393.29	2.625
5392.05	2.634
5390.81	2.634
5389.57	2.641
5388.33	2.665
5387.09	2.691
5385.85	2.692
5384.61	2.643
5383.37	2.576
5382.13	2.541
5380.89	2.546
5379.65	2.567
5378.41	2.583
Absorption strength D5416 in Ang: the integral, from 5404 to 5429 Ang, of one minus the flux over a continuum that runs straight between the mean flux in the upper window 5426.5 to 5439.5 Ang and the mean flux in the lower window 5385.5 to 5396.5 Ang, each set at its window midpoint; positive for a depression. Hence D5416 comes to 1.0 Ang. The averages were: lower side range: 2.64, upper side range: 2.57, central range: 2.49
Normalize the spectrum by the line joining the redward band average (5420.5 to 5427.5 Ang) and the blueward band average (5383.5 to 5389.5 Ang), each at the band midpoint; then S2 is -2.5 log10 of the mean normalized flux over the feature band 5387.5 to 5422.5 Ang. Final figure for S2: 0.067 mag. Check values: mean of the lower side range 2.66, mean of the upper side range 2.57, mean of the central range 2.46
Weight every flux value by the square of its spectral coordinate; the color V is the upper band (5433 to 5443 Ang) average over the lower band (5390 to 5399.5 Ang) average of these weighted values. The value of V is 1.1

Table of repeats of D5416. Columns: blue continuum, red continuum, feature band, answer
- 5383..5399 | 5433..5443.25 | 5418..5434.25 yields 1.0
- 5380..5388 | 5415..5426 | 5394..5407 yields 1.6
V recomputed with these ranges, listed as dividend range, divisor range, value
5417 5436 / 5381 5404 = 1.03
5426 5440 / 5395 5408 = 1.16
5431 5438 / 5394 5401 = 1.05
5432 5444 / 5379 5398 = 1.05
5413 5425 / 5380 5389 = 1.00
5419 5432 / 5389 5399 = 1.00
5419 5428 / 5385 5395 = 0.98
